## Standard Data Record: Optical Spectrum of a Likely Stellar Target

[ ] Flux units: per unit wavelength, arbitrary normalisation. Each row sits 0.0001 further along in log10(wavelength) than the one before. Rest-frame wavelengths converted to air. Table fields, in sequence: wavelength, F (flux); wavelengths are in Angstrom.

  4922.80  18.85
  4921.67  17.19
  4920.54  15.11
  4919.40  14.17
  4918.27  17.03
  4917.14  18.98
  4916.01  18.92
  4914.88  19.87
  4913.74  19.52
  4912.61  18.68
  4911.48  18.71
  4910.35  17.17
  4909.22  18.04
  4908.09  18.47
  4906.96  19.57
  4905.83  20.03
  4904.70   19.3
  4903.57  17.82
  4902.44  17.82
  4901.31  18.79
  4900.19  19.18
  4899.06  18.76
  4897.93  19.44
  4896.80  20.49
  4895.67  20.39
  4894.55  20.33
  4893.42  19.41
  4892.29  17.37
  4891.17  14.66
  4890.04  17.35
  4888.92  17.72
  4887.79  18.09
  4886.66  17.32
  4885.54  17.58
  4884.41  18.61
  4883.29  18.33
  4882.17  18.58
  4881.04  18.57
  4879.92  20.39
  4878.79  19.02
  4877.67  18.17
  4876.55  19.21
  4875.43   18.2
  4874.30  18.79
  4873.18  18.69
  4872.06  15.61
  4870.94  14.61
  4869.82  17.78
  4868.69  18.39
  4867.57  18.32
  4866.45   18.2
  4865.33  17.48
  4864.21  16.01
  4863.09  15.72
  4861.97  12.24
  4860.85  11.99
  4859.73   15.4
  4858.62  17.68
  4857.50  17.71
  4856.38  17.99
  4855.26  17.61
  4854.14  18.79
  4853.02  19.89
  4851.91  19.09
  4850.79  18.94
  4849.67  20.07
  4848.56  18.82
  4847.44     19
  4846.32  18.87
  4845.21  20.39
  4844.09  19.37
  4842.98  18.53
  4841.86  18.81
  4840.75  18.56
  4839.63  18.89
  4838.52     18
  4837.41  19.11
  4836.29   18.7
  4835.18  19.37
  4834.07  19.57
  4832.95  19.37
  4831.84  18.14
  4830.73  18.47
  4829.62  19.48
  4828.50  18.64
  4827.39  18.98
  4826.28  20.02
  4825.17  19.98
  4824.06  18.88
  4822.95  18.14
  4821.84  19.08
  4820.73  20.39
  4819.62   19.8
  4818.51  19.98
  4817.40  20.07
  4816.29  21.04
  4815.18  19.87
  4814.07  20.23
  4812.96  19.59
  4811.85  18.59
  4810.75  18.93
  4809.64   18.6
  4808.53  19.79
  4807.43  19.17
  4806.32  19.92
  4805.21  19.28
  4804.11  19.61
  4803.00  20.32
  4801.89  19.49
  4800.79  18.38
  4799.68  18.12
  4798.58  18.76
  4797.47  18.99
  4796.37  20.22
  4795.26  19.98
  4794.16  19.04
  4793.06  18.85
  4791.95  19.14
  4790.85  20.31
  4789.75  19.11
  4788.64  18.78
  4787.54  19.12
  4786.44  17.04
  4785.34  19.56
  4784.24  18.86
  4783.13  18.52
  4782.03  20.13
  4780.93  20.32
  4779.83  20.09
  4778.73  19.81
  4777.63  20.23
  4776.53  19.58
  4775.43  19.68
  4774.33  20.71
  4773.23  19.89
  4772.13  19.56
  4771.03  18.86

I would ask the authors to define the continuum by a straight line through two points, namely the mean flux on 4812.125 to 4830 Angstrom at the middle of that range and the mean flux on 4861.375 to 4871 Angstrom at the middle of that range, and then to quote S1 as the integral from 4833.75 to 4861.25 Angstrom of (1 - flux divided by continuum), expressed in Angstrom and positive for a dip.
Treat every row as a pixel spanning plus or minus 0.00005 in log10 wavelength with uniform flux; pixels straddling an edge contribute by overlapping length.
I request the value -0.9 Angstrom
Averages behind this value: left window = 19.6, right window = 16.6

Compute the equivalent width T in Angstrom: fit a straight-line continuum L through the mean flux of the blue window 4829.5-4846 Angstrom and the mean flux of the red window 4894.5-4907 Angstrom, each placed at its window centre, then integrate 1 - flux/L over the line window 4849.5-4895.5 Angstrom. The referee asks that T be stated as 3.5 Angstrom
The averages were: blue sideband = 19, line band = 17.7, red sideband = 19.3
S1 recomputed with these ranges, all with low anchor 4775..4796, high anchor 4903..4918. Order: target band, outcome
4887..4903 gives 0.3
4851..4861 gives 0.8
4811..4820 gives -0.3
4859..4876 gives 2.2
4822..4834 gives 0.1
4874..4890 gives 0.4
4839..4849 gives 0.0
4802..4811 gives -0.1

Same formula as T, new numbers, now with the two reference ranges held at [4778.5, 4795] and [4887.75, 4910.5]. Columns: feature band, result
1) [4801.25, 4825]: -0.57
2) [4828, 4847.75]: 0.00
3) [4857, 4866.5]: 1.59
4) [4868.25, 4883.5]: 0.48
